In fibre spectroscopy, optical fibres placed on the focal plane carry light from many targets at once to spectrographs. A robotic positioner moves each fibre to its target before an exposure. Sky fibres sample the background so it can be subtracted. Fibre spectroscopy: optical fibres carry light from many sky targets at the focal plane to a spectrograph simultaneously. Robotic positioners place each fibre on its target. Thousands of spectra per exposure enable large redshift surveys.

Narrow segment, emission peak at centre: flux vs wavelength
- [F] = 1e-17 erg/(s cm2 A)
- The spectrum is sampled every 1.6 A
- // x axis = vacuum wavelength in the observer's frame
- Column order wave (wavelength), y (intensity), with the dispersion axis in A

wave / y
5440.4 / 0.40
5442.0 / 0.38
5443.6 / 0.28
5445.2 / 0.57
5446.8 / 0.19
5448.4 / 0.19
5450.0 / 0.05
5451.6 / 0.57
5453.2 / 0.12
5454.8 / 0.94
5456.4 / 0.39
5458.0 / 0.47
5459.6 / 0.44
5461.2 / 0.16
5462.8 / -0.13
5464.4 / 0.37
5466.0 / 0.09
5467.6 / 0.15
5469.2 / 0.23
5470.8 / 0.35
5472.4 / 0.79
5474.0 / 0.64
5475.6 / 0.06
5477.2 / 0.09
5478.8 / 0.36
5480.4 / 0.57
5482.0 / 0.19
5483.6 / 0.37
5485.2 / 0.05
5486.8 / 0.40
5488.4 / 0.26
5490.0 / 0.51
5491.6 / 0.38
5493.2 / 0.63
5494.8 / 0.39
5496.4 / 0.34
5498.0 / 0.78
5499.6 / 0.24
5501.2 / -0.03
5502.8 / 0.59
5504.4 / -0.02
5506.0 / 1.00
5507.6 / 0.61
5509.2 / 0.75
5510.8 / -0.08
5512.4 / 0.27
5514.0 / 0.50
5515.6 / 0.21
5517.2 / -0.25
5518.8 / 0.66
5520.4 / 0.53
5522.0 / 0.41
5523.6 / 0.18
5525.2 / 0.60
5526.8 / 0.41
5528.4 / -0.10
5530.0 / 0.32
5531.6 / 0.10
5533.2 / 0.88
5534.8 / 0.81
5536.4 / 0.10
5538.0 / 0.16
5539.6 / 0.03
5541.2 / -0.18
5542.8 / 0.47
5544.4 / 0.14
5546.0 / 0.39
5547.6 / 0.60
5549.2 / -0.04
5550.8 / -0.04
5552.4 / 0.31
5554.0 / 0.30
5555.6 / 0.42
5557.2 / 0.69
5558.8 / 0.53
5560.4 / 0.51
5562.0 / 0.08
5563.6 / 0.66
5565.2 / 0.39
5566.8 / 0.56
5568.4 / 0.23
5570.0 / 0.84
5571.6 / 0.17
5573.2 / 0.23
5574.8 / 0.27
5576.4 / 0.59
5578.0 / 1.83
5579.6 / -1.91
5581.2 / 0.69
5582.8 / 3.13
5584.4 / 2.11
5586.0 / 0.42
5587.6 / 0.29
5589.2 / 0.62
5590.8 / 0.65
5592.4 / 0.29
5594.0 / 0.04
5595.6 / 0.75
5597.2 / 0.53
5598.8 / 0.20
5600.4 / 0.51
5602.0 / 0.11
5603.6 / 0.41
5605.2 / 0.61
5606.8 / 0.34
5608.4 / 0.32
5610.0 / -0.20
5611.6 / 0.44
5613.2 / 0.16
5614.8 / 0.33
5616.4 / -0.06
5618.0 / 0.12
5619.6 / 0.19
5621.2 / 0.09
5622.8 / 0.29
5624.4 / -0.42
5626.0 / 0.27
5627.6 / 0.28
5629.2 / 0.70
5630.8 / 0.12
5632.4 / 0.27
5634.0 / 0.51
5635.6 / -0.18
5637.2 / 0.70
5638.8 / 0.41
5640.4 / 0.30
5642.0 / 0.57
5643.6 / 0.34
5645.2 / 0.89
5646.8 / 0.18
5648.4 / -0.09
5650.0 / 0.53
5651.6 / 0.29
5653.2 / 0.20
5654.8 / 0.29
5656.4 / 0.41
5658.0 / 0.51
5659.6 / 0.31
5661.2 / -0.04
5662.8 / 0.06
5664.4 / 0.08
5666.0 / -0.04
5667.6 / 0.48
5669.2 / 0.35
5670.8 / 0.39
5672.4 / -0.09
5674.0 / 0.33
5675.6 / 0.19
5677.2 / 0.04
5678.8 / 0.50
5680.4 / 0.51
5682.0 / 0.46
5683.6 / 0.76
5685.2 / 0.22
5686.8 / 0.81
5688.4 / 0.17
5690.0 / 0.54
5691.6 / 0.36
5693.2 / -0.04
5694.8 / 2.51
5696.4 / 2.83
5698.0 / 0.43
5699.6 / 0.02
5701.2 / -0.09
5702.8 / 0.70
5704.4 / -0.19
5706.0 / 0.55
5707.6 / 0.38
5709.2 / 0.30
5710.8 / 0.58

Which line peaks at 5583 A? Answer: H-beta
